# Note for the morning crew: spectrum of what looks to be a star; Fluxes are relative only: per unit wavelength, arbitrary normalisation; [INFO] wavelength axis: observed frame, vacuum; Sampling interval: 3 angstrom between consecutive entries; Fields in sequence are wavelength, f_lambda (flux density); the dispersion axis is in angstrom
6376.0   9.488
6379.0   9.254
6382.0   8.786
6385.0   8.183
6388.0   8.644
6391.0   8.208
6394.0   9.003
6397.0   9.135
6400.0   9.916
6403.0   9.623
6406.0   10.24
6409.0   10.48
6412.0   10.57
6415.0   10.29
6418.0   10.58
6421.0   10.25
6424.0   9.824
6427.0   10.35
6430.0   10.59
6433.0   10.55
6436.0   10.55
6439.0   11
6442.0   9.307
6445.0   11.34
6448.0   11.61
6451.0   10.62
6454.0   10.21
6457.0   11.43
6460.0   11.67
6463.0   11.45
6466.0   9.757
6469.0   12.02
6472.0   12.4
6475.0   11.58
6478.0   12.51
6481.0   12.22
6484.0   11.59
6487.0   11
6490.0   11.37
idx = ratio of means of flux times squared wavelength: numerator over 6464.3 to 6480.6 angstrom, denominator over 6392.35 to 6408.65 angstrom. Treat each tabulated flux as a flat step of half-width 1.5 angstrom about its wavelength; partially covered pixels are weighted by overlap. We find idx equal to 1.2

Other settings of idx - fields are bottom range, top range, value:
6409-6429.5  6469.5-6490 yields 1.17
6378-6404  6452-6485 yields 1.32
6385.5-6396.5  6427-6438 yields 1.24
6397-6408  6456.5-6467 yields 1.15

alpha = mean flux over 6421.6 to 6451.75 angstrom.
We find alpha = 10.6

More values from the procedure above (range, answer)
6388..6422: 9.79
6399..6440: 10.3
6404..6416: 10.4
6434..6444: 10.4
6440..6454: 10.7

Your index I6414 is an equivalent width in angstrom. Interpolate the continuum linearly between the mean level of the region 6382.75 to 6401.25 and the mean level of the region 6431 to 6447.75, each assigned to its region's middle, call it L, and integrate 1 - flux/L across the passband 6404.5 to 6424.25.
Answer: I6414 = -1.38 angstrom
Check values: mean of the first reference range 8.83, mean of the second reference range 10.6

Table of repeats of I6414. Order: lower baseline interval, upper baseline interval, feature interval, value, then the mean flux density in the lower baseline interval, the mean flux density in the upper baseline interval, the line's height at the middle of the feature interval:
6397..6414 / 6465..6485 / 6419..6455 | 1.08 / 10.1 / 11.8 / 10.8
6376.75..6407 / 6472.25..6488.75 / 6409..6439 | -1.06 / 9.09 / 11.8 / 10.1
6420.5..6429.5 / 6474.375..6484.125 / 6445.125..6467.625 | 0.53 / 10.2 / 12.1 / 11.3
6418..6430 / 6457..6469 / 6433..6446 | 0.11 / 10.3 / 11.2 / 10.6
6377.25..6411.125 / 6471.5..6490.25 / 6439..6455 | 0.21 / 9.25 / 11.8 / 10.8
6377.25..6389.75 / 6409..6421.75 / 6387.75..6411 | 0.29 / 8.72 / 10.4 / 9.58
